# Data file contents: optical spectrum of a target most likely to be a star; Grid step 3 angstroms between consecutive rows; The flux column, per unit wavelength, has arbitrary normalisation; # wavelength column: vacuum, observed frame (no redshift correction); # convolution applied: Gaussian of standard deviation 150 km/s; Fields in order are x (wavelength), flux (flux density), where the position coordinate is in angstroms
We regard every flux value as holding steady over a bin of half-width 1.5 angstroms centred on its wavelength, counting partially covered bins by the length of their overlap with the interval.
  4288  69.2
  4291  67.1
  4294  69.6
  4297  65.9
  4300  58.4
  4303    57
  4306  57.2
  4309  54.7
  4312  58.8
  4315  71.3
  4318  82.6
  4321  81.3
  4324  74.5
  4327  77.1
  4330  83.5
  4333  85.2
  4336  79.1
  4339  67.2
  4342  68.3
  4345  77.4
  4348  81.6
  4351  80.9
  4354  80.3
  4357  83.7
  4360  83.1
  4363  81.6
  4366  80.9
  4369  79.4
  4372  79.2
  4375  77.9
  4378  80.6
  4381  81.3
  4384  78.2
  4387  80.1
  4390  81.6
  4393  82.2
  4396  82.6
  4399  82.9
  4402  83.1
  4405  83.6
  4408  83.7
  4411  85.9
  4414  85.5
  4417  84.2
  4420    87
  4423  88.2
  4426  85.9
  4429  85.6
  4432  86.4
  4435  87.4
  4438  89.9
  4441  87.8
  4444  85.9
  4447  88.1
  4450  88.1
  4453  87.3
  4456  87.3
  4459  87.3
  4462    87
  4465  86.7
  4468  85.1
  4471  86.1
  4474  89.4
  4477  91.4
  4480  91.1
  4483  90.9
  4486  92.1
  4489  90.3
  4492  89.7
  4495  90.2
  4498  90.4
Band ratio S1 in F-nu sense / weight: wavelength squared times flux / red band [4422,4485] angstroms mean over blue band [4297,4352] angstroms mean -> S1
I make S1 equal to 1.3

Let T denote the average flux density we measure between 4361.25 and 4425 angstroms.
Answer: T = 82.4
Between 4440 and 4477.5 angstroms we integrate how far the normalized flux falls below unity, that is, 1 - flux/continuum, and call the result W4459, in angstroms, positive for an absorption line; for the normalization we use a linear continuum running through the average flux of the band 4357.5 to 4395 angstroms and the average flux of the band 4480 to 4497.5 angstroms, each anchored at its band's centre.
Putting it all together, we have 0.3 angstroms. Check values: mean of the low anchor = 80.6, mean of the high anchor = 90.7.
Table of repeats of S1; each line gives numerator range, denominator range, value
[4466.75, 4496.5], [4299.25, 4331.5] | 1.40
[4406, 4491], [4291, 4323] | 1.42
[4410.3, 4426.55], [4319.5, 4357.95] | 1.14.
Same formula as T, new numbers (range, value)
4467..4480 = 88.5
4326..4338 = 80.8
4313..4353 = 77.5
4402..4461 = 86.5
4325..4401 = 79.8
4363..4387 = 79.8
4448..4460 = 87.5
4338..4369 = 78.7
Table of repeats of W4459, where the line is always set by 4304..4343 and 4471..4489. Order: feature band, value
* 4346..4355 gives -0.64 angstroms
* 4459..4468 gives 0.20 angstroms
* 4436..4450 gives -0.28 angstroms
